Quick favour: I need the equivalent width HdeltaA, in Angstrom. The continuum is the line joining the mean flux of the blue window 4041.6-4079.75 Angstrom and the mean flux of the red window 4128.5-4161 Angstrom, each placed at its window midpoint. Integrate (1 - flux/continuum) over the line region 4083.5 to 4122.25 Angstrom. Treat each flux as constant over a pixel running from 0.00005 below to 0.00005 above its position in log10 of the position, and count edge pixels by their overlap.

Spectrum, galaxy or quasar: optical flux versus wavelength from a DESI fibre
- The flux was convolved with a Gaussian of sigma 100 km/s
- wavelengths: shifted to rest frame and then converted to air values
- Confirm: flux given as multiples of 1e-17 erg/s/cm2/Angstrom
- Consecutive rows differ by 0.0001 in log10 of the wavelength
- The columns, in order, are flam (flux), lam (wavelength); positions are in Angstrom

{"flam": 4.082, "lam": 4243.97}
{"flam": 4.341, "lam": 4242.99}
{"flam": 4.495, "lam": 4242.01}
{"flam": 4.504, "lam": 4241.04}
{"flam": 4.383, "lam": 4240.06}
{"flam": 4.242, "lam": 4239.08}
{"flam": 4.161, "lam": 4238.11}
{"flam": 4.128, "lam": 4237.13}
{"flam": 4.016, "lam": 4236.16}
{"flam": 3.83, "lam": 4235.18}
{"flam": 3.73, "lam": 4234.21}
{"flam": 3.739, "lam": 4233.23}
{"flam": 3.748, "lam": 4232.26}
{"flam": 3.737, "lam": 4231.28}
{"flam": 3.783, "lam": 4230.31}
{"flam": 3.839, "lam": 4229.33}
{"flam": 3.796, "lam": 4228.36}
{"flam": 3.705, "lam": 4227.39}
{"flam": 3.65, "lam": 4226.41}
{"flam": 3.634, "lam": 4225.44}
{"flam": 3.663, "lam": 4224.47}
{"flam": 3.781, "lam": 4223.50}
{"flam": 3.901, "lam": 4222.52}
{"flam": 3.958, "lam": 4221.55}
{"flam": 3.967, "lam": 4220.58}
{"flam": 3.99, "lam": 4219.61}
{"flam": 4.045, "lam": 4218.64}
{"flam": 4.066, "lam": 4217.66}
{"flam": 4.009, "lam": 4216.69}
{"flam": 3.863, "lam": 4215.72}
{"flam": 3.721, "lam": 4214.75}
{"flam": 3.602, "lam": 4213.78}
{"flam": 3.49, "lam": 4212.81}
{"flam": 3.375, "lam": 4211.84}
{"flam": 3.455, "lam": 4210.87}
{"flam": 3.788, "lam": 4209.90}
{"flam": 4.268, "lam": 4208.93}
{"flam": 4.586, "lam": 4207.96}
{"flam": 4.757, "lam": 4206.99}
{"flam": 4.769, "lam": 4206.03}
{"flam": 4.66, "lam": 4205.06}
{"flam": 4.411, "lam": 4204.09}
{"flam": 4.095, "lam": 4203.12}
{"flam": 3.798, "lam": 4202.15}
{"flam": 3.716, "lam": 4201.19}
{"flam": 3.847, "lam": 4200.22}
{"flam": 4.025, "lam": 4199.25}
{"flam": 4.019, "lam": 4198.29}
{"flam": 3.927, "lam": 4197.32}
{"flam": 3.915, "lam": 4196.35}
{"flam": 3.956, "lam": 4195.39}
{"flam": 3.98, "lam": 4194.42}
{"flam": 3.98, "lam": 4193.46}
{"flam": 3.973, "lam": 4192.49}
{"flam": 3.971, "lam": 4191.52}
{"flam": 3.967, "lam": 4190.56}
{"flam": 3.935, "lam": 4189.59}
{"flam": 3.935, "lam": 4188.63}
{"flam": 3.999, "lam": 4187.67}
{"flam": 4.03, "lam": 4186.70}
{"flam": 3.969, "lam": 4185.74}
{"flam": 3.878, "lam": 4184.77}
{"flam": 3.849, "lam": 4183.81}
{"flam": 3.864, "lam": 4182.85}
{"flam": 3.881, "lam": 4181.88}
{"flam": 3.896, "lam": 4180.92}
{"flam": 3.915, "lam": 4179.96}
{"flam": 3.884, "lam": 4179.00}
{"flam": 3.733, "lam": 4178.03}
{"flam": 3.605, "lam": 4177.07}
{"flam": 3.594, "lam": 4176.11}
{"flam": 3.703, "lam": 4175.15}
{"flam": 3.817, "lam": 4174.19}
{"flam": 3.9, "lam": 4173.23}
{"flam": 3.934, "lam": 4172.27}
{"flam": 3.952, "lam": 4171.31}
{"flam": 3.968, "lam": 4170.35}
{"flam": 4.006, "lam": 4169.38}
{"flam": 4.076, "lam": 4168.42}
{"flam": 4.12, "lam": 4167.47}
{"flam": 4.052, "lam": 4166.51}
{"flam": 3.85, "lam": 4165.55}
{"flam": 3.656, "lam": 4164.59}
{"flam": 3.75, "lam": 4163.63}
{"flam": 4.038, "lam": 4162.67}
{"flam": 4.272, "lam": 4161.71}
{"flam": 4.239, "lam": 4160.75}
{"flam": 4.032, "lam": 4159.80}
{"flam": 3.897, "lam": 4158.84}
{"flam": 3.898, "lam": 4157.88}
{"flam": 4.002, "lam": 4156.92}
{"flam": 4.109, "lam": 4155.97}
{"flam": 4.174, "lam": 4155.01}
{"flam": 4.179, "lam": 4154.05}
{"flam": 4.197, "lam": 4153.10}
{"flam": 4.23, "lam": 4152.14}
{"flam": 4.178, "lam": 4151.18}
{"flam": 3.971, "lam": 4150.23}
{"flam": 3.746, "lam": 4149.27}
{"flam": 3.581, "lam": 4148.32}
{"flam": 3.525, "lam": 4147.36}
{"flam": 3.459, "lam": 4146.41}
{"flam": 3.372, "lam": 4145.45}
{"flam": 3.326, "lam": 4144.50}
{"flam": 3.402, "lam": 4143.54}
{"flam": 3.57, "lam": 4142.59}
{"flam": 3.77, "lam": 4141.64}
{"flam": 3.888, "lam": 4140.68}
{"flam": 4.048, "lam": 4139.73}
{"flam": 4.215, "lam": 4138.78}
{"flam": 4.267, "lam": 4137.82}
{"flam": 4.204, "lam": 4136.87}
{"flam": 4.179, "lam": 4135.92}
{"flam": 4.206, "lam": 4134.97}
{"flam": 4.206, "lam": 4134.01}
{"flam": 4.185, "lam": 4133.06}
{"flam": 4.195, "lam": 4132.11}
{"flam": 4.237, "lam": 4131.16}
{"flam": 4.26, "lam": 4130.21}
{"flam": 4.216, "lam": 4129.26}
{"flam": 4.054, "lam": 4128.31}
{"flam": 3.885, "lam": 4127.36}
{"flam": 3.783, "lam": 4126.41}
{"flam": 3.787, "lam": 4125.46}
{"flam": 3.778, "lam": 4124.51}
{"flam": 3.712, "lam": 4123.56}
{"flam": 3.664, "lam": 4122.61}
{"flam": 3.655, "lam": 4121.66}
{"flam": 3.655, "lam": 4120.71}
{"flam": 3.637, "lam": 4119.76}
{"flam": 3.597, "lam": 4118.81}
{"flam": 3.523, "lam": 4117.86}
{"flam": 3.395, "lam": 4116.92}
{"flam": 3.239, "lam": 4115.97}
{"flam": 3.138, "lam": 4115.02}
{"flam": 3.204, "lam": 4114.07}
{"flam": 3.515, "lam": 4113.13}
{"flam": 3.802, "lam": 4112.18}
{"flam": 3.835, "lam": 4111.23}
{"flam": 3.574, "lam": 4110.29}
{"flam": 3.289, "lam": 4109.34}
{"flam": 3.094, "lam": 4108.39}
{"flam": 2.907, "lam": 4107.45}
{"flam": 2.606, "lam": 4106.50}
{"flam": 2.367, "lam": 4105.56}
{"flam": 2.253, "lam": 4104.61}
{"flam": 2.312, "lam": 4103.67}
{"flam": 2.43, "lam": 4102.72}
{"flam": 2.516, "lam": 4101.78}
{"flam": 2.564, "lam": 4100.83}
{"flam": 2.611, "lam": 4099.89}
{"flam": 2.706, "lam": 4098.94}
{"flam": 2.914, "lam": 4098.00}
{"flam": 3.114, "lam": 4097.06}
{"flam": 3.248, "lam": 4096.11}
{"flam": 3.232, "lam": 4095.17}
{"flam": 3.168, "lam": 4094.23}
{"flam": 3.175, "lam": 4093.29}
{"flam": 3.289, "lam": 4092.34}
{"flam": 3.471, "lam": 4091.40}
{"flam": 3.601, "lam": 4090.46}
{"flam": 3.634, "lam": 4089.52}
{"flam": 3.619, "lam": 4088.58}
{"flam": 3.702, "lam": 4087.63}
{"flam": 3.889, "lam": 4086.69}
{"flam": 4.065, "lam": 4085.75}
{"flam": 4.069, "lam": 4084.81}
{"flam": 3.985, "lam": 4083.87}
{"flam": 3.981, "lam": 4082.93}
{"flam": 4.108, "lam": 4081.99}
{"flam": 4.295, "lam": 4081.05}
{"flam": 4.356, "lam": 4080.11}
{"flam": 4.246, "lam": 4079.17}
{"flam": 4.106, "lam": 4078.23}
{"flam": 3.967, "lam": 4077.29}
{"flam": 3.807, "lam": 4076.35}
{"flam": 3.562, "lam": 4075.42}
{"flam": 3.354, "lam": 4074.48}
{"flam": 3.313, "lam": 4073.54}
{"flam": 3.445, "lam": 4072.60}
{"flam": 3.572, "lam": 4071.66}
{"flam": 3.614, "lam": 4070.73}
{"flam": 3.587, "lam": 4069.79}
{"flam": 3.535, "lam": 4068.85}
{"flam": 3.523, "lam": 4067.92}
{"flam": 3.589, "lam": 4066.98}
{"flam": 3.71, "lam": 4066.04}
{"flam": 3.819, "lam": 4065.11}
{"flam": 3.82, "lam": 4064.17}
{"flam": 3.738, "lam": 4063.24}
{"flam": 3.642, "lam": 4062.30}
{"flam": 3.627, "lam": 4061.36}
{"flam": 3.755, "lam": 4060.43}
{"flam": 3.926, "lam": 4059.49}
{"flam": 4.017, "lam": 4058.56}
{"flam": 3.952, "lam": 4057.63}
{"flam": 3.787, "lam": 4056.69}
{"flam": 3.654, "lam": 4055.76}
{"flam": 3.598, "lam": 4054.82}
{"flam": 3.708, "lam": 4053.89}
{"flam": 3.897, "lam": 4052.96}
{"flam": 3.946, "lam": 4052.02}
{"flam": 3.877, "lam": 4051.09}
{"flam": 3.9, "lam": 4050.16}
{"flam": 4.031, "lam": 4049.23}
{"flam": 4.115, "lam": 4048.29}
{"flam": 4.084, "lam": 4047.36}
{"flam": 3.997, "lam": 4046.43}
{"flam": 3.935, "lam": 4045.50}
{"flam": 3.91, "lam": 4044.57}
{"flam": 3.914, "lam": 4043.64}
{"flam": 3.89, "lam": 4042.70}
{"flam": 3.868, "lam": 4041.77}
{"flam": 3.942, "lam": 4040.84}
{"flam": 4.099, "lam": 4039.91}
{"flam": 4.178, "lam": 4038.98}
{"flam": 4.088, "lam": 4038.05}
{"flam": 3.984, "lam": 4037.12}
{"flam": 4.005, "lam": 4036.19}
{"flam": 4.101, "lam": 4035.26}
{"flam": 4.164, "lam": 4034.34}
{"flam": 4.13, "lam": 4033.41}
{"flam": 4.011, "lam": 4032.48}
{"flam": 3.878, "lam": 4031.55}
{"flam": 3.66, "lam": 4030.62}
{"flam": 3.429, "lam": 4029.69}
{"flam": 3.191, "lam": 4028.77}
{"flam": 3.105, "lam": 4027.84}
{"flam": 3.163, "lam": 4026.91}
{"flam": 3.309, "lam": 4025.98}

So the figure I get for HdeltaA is 6.2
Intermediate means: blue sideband 3.79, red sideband 3.97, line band 3.26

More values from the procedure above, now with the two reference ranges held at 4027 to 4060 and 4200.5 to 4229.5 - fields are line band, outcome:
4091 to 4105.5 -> 3.9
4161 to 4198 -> 0.1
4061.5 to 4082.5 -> 0.7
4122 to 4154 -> 0.0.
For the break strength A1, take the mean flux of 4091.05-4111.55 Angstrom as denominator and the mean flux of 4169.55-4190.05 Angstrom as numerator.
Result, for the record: 1.32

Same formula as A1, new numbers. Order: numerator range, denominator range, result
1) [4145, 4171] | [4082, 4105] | 1.21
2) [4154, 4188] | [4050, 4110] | 1.12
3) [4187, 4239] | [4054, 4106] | 1.12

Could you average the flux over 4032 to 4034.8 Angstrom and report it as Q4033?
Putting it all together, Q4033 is 4.1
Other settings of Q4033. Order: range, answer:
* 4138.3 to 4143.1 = 3.9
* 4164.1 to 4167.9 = 3.91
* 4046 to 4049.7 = 4.06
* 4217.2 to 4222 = 4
